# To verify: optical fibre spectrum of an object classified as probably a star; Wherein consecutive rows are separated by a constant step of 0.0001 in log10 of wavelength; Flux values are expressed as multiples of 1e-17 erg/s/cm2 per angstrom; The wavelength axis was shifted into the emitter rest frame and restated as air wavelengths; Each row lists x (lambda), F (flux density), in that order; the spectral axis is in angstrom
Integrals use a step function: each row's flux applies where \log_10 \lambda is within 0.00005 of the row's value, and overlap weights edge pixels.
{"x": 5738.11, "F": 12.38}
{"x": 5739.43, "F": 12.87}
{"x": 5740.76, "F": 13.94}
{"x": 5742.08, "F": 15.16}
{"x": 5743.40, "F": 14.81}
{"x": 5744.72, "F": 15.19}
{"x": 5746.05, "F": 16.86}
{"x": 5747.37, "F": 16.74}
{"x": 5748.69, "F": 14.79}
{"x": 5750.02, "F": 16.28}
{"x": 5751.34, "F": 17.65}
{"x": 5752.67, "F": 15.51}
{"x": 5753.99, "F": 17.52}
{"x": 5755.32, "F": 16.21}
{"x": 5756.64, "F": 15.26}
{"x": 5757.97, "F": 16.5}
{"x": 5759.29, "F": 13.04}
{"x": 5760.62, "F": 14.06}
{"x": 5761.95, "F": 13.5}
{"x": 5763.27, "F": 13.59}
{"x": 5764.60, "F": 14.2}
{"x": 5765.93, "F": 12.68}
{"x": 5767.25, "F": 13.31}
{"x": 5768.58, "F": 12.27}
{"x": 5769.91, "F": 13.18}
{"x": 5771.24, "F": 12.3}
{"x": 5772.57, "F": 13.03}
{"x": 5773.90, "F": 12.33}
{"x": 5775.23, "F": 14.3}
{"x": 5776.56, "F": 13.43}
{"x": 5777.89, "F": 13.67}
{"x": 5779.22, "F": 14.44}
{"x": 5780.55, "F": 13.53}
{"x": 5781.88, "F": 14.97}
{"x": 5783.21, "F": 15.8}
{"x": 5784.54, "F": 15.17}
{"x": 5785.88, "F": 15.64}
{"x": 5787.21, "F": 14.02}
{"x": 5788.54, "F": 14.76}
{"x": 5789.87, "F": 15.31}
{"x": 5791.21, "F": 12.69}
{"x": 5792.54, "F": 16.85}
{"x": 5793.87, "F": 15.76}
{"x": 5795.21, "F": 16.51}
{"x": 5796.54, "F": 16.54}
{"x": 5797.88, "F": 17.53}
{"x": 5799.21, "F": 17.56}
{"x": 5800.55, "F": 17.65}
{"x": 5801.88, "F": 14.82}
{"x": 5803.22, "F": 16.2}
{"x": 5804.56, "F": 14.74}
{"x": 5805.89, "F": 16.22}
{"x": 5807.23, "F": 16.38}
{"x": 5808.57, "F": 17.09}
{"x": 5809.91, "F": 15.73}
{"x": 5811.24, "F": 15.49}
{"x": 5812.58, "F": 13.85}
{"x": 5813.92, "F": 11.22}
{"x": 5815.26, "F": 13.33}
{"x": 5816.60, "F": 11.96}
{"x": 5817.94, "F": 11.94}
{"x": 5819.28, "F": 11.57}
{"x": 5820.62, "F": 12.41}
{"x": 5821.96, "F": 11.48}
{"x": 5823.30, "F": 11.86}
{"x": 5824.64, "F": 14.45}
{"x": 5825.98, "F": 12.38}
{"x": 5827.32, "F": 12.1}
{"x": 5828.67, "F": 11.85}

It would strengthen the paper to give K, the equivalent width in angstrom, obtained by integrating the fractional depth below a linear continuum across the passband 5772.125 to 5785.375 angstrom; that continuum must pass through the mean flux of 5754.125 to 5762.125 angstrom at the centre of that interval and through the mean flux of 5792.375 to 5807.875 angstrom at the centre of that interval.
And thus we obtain 1.3 angstrom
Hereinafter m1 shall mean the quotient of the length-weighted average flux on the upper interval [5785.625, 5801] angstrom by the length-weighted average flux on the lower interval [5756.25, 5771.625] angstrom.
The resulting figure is 1.2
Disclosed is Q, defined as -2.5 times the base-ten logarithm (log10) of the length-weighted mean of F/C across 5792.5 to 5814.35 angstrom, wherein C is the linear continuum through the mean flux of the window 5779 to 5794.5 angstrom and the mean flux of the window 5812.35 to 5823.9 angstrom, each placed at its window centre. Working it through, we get -0.18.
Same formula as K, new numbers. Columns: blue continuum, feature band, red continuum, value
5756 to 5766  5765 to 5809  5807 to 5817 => -1.80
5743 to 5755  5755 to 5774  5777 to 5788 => 2.19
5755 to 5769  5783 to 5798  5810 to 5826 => -2.32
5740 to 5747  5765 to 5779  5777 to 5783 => 1.31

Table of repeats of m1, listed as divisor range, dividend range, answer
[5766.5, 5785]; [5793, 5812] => 1.19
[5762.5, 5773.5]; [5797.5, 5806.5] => 1.25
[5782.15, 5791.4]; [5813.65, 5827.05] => 0.83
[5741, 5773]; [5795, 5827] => 0.98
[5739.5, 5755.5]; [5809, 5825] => 0.82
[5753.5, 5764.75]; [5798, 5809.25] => 1.10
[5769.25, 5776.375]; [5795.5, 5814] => 1.22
